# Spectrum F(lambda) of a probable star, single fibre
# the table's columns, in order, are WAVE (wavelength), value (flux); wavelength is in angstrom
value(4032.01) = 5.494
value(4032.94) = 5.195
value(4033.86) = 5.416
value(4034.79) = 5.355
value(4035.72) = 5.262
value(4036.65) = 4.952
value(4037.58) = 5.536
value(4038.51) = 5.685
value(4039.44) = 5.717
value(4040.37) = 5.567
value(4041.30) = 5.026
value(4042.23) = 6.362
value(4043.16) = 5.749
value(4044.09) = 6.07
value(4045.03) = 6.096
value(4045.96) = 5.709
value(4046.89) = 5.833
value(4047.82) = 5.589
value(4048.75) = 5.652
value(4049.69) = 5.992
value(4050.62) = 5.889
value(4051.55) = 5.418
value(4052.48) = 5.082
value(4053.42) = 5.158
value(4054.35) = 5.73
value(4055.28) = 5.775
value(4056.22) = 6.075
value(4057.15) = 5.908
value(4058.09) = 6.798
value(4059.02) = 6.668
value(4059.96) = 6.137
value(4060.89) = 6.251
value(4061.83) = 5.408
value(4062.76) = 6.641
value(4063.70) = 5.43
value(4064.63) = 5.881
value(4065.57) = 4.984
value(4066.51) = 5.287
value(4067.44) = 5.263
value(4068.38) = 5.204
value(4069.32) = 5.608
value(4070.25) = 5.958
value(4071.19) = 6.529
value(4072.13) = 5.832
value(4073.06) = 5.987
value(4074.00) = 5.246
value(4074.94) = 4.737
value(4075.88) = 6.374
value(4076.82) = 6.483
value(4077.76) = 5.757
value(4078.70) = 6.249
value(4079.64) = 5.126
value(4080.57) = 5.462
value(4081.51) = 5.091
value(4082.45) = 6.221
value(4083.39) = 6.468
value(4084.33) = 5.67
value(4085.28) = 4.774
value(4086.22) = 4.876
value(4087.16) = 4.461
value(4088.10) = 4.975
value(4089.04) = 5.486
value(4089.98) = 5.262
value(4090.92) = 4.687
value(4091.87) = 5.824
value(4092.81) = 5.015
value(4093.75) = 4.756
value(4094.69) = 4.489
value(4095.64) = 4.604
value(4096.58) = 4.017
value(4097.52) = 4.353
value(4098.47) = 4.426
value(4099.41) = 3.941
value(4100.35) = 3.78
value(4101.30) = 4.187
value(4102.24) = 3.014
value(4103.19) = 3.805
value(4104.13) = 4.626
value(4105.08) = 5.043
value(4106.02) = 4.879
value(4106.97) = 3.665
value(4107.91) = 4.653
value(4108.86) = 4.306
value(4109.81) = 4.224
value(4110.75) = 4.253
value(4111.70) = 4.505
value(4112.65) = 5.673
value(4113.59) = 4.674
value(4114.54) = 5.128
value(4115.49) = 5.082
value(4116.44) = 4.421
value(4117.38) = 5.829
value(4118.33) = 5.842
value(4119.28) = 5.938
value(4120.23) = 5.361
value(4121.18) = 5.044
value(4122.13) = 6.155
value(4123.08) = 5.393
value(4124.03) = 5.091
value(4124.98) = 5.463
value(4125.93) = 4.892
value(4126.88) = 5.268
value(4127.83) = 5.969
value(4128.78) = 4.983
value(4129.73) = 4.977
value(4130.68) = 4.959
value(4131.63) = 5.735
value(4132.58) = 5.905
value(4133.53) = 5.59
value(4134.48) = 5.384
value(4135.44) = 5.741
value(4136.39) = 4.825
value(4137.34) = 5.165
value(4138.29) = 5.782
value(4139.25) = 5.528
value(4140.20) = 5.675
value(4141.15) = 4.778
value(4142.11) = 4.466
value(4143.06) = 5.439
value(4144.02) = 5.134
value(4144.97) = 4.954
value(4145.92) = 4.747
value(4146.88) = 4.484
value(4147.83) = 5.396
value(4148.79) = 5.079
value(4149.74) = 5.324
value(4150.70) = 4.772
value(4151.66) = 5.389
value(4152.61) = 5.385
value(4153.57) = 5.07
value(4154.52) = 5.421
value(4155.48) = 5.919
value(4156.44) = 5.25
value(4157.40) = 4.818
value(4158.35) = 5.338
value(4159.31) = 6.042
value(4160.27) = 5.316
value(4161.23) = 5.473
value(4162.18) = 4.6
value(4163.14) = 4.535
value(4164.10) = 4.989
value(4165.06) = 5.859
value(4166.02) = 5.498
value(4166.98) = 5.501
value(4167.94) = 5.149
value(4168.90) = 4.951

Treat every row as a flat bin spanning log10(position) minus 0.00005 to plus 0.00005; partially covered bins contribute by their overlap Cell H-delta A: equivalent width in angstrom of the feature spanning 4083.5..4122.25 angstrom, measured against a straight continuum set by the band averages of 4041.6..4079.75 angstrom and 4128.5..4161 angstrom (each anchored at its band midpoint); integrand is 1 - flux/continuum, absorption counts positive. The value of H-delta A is 5.3 angstrom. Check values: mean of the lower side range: 5.8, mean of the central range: 4.78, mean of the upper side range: 5.26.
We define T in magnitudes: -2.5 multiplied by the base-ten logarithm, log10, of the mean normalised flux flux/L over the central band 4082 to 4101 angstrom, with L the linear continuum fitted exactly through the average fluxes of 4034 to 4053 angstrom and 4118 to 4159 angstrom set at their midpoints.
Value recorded 0.12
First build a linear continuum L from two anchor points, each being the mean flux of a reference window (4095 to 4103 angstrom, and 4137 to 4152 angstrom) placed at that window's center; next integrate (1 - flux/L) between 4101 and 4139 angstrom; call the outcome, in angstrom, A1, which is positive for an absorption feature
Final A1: -4.1 angstrom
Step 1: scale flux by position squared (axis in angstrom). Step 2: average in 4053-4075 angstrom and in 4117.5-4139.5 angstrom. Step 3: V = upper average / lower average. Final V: 0.97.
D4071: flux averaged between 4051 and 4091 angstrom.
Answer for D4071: 5.65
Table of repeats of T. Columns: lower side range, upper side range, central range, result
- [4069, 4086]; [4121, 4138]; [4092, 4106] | 0.27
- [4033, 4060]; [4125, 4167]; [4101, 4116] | 0.21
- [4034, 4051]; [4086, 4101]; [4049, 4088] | -0.11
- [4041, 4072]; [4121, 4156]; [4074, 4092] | 0.03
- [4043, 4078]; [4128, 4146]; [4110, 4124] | 0.04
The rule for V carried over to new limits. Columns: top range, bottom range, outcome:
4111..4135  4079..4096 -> 1.04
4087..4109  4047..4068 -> 0.80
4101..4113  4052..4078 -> 0.77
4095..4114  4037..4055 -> 0.79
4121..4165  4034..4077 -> 0.96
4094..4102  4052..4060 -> 0.73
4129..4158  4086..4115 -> 1.17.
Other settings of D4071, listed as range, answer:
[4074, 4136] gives 5.06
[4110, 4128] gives 5.23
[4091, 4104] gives 4.34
